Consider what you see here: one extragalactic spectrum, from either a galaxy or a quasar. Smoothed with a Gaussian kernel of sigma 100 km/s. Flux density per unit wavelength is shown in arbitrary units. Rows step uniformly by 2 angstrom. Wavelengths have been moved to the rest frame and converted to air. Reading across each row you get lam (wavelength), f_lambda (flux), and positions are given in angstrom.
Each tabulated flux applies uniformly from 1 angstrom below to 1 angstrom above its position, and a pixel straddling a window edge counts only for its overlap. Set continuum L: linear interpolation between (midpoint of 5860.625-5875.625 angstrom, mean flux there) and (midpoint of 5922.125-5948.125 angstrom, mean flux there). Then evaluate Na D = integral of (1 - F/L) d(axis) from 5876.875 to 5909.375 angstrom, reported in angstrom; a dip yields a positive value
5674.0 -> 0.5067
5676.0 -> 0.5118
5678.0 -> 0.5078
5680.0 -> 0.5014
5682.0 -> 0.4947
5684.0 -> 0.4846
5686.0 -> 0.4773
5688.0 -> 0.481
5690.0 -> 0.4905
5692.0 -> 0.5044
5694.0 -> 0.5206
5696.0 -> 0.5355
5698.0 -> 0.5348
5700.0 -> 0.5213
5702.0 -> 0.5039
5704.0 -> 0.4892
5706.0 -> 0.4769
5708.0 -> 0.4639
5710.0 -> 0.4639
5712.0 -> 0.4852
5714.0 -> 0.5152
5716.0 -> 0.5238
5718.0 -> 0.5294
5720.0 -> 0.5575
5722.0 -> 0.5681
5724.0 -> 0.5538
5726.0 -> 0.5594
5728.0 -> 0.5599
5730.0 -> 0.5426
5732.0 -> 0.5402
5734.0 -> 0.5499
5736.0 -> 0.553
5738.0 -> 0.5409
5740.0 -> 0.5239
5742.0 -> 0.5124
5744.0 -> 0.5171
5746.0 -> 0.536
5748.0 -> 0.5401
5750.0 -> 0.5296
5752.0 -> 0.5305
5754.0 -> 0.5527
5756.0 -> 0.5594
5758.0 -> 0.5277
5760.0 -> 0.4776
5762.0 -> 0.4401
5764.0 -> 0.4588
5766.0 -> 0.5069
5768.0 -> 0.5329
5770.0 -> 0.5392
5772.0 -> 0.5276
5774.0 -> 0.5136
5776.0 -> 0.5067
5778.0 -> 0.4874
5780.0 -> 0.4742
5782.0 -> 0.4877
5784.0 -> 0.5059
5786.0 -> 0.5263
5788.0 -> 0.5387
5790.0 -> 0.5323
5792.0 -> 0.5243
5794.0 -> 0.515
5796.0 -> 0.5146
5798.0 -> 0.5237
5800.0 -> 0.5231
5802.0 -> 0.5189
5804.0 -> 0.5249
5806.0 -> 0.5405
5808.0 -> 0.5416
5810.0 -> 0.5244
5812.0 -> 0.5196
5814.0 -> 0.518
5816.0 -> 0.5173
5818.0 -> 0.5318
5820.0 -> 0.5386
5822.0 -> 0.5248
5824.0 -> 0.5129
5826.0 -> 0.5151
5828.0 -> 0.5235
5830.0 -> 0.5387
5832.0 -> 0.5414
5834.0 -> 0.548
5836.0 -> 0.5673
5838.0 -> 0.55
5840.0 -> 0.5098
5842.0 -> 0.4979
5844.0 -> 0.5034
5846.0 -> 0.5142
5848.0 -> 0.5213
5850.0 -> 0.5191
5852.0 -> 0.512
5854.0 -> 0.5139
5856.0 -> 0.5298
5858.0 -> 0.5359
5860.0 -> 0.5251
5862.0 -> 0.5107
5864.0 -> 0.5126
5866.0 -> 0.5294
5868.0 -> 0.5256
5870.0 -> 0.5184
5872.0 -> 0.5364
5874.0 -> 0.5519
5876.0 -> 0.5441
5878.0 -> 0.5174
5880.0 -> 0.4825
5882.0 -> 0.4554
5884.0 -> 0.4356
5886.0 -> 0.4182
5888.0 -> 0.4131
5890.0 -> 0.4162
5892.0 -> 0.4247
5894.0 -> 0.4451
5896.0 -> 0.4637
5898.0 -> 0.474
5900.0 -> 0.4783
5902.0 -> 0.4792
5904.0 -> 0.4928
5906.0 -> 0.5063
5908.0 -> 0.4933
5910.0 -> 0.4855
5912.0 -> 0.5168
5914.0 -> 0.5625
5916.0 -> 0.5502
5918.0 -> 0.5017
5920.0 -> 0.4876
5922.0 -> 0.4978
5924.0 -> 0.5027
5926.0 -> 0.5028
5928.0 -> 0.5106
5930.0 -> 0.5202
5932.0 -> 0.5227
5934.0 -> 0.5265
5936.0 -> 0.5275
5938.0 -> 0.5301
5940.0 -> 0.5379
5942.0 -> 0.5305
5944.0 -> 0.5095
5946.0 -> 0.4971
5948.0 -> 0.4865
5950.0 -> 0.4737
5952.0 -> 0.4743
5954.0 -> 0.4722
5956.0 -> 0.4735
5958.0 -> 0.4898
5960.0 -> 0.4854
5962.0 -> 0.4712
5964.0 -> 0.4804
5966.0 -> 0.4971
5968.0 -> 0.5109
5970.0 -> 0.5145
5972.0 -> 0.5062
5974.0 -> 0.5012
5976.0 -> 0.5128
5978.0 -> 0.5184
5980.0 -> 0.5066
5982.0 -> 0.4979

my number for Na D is 3.7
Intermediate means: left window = 0.527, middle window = 0.463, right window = 0.516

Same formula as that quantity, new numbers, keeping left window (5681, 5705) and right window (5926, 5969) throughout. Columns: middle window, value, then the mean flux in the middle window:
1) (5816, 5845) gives -1.5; 0.528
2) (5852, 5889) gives -0.1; 0.503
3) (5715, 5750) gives -2.7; 0.541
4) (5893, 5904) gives 0.7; 0.47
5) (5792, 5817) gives -1.1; 0.523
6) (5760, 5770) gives 0.3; 0.489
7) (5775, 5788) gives 0.0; 0.501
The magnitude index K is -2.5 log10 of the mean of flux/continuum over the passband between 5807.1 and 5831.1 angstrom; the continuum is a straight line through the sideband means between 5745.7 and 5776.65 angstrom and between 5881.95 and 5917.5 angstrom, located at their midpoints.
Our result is -0.056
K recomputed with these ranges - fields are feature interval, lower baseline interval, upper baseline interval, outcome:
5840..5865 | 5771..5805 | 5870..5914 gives -0.05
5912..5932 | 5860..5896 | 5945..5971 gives -0.06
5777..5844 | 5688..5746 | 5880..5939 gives -0.04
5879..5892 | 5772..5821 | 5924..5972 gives 0.17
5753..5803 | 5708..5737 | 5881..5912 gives -0.01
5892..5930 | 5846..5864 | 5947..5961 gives 0.00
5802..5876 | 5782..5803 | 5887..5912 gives -0.06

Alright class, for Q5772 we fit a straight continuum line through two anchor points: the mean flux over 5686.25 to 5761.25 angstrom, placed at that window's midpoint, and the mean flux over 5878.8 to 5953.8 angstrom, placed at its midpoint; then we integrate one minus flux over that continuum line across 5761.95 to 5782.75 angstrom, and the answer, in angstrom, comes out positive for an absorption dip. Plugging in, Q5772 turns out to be 0.6 angstrom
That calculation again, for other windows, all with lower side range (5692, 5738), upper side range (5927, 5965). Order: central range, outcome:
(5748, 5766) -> 0.3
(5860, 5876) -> -0.6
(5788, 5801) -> -0.2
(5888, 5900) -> 1.5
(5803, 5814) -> -0.3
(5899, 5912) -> 0.4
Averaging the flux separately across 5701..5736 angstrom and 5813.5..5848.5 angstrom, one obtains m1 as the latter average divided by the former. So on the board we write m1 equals 1.0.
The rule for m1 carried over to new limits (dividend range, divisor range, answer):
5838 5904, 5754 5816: 0.96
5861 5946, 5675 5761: 0.96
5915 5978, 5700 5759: 0.95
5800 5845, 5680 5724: 1.04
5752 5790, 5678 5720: 1.02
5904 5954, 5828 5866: 0.97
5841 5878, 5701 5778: 1.00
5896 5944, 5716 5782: 0.97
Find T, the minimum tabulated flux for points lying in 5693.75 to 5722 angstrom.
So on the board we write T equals 0.4639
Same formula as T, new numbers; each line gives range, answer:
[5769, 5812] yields 0.4742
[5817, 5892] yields 0.4131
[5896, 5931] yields 0.4637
